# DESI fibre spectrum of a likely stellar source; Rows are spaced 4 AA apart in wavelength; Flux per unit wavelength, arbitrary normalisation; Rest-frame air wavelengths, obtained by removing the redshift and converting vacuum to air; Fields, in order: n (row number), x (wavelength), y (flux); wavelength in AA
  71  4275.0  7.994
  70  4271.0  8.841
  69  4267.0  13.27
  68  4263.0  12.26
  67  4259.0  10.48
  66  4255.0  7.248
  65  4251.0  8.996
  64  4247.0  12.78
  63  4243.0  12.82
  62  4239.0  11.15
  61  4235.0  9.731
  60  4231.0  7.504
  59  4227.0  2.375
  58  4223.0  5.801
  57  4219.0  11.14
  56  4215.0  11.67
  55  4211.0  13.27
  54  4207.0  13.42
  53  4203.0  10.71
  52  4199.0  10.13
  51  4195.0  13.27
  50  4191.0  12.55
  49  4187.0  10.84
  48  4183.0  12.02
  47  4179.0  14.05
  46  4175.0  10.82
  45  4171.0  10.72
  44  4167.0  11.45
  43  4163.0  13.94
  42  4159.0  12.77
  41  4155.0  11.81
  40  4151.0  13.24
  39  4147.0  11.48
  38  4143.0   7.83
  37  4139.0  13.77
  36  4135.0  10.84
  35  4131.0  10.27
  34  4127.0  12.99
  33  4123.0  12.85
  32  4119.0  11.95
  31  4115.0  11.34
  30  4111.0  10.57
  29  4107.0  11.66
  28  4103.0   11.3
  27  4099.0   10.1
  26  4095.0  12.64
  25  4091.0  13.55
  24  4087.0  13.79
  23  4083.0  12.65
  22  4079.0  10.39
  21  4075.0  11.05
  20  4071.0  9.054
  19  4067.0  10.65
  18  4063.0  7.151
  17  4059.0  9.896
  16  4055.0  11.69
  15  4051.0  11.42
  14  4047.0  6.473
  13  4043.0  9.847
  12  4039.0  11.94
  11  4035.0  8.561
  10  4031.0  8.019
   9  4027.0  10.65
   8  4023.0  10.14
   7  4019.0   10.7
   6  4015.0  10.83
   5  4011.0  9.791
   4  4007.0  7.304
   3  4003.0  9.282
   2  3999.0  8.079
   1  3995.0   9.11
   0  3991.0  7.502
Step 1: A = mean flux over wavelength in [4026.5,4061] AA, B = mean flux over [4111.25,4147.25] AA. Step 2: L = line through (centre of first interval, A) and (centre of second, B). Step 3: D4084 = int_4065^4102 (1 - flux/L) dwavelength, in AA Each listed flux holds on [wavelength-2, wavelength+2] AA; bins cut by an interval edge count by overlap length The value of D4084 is -3.4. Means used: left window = 9.8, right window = 11.4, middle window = 11.5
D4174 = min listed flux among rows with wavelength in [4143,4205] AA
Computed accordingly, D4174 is 7.83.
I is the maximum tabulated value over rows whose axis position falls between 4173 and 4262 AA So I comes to 14.05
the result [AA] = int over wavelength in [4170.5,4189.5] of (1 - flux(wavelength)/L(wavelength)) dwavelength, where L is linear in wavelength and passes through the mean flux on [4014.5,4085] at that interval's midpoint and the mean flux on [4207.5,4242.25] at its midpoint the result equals -4.4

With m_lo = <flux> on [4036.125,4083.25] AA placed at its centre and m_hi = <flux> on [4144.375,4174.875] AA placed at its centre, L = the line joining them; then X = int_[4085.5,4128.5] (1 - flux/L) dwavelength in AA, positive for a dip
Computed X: -4.1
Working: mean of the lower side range 10.1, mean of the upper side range 12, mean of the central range 12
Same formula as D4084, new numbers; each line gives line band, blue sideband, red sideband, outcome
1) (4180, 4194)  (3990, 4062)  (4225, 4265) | -3.73 AA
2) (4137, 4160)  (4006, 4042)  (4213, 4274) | -4.73 AA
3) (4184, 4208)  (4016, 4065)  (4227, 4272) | -4.13 AA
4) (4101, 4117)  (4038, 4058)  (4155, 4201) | -0.25 AA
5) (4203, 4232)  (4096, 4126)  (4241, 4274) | 3.96 AA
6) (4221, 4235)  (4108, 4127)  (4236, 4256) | 6.44 AA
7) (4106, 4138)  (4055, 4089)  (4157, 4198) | -0.70 AA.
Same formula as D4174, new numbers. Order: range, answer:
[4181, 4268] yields 2.375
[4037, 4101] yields 6.473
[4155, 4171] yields 10.72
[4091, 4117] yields 10.1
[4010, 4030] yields 9.791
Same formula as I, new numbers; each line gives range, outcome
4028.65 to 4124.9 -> 13.79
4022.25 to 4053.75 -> 11.94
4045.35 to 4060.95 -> 11.69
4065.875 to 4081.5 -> 11.05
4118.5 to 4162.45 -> 13.77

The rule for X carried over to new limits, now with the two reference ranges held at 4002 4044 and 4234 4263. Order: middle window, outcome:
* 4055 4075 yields 0.6 AA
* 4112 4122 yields -1.5 AA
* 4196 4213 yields -2.5 AA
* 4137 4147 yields -0.7 AA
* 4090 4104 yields -2.5 AA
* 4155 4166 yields -2.8 AA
